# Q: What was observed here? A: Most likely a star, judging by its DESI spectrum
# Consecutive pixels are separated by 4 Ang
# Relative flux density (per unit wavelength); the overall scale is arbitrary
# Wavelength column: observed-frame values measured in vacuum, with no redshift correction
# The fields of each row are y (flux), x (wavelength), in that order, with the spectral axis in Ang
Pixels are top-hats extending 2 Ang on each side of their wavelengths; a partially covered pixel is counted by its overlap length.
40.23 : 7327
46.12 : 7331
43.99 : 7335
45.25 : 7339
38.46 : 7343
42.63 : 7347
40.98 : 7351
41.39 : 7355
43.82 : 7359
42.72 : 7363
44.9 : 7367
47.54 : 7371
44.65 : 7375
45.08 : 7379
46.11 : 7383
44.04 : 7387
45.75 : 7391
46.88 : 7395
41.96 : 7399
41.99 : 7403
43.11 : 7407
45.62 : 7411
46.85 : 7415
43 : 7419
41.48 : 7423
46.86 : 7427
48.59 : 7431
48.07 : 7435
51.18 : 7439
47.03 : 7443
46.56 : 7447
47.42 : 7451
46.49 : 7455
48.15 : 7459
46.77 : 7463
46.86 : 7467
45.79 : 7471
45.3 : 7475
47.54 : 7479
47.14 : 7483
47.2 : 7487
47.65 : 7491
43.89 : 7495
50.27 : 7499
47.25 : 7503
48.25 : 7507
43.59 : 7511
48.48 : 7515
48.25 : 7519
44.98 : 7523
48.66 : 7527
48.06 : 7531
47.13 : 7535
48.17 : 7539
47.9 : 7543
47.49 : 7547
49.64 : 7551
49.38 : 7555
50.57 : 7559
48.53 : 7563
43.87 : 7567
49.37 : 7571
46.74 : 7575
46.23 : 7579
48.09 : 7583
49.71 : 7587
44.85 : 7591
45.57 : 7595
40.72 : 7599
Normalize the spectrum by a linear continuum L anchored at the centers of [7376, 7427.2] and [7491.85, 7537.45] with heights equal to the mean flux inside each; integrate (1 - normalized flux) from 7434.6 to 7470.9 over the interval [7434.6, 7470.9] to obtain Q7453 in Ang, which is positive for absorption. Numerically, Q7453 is -1.4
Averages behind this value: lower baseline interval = 44.4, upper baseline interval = 47.2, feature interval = 47.5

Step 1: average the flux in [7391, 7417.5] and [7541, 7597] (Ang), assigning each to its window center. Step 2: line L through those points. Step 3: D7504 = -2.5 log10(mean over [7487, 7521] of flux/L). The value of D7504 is -0.02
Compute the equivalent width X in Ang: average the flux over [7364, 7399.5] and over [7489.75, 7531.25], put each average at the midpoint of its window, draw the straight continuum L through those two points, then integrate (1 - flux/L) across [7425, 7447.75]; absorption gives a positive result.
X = -1.0 Ang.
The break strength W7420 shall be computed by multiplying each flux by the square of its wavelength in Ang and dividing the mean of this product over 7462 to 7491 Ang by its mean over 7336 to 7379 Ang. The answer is 1.11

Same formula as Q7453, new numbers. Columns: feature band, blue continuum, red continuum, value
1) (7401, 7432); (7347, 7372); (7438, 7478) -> 0.6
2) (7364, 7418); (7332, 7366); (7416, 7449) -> -0.4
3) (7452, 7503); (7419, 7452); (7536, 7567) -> 0.5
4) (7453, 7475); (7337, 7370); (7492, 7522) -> -0.4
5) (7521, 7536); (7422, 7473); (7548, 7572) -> 0.3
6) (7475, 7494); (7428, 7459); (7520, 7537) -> 0.2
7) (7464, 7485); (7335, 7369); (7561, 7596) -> -0.7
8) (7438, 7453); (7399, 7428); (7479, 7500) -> -0.9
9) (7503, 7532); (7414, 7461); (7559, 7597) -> -0.1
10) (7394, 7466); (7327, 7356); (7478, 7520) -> -1.3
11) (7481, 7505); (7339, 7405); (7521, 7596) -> -0.5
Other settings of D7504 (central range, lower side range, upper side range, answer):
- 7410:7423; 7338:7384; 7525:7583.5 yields 0.006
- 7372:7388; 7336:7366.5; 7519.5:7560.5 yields -0.048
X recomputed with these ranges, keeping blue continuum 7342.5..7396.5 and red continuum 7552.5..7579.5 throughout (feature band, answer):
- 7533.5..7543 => -0.1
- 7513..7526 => -0.1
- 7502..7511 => 0.0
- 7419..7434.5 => -0.1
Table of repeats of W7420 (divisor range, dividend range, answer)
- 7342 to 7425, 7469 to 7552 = 1.12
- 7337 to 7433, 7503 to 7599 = 1.12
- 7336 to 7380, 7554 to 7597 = 1.16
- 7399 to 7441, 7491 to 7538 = 1.06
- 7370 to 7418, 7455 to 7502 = 1.07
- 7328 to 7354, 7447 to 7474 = 1.13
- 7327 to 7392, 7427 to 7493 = 1.11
